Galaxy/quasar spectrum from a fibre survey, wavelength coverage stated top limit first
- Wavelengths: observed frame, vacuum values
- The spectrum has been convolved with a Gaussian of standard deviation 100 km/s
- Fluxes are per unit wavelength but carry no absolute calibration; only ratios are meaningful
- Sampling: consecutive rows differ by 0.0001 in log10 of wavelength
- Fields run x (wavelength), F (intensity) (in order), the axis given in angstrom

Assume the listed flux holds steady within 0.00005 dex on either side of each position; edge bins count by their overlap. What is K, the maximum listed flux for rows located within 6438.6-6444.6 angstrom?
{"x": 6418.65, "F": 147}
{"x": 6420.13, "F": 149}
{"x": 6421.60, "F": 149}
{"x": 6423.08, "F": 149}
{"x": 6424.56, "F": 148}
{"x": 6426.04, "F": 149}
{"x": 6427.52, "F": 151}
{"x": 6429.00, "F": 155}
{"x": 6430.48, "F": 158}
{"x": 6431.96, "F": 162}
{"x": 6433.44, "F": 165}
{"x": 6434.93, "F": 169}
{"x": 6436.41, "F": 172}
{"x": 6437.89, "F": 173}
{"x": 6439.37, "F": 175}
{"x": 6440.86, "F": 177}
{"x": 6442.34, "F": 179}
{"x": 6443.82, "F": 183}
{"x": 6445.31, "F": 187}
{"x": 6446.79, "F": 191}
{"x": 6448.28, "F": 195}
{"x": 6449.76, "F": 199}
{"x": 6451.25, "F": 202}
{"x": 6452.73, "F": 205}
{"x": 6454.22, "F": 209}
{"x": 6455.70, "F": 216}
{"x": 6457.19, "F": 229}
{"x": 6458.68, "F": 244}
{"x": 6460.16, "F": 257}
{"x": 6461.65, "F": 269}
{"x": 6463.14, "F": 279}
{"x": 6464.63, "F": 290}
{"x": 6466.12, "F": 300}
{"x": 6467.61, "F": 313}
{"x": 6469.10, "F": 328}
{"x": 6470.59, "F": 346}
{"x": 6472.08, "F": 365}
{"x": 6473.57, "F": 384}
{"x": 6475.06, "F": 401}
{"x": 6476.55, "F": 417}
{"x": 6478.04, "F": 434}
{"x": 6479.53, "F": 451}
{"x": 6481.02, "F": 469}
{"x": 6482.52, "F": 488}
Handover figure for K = 183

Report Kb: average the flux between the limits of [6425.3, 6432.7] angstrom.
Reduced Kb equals 155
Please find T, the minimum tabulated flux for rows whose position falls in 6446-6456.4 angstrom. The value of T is 191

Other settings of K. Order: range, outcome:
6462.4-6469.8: 328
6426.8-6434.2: 165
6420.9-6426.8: 149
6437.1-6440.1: 175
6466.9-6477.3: 417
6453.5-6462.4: 269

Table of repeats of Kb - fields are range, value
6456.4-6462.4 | 249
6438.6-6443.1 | 177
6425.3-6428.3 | 150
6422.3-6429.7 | 150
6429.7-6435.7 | 163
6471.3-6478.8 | 400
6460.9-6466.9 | 284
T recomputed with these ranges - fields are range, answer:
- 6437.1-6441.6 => 173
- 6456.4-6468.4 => 229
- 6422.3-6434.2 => 148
